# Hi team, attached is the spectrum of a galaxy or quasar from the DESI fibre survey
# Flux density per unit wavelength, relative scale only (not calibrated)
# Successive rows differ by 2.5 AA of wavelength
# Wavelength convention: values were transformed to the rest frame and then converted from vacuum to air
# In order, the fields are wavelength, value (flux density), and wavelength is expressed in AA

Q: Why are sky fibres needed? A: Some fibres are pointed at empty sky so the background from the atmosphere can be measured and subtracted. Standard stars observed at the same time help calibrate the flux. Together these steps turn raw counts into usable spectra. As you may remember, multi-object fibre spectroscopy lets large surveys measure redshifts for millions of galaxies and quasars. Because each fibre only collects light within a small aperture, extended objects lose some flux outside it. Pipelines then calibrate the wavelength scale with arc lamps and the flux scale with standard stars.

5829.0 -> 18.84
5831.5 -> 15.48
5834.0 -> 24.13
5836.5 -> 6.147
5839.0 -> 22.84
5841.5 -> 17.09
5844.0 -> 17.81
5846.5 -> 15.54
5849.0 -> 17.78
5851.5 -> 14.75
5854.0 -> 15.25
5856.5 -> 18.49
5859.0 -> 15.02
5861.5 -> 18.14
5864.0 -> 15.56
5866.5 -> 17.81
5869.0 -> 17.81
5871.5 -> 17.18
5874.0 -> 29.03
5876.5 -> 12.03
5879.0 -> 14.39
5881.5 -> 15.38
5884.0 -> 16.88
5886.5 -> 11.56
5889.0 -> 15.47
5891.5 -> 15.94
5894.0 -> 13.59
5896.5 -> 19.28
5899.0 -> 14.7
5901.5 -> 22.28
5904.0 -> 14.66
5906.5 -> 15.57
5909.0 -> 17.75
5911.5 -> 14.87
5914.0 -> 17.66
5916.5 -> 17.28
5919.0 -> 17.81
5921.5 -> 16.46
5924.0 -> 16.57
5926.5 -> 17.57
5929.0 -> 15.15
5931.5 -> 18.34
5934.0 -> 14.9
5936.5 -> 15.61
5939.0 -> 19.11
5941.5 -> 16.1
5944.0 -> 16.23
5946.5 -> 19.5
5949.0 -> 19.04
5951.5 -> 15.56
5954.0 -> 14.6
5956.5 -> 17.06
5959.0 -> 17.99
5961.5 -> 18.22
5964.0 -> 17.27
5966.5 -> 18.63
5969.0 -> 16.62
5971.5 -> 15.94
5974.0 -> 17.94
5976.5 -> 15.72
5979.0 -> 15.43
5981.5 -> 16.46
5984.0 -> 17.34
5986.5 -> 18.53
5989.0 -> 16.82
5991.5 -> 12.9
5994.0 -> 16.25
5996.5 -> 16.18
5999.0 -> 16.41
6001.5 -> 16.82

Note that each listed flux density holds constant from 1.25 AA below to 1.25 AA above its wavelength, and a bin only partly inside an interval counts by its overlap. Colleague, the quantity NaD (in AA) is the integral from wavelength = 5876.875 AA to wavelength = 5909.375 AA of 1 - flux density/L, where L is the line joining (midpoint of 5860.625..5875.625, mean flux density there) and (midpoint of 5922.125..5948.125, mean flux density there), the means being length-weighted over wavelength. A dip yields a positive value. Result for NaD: 4.4 AA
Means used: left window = 19.1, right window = 16.9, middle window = 15.8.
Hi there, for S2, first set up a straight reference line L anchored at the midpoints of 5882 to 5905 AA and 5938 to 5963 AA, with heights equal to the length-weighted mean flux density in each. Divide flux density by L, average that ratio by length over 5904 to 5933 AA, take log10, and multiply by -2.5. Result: -0.007 mag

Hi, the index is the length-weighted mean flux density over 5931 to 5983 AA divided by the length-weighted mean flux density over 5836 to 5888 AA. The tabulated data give 1.02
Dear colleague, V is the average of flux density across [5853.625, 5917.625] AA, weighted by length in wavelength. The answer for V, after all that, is 16.7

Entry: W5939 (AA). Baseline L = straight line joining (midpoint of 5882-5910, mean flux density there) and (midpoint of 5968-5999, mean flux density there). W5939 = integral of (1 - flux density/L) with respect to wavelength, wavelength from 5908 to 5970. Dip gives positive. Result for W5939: -3.1 AA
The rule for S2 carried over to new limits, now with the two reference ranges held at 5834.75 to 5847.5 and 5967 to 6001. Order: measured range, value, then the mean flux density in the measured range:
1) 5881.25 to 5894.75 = 0.10 mag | 14.8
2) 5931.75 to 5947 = -0.03 mag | 16.9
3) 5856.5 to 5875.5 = -0.14 mag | 18.6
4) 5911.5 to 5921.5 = -0.05 mag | 17.1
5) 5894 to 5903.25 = -0.10 mag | 17.8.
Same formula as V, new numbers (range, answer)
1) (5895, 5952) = 17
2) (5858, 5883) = 17.3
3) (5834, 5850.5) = 16.8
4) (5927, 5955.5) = 16.8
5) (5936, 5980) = 17.1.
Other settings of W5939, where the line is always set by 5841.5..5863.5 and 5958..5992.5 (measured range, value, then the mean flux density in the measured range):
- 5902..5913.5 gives 0.3 AA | 16.3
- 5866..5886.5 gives -0.7 AA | 17.2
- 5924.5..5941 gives 0.0 AA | 16.7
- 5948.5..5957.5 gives 0.3 AA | 16.3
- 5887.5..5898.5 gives 0.5 AA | 15.9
